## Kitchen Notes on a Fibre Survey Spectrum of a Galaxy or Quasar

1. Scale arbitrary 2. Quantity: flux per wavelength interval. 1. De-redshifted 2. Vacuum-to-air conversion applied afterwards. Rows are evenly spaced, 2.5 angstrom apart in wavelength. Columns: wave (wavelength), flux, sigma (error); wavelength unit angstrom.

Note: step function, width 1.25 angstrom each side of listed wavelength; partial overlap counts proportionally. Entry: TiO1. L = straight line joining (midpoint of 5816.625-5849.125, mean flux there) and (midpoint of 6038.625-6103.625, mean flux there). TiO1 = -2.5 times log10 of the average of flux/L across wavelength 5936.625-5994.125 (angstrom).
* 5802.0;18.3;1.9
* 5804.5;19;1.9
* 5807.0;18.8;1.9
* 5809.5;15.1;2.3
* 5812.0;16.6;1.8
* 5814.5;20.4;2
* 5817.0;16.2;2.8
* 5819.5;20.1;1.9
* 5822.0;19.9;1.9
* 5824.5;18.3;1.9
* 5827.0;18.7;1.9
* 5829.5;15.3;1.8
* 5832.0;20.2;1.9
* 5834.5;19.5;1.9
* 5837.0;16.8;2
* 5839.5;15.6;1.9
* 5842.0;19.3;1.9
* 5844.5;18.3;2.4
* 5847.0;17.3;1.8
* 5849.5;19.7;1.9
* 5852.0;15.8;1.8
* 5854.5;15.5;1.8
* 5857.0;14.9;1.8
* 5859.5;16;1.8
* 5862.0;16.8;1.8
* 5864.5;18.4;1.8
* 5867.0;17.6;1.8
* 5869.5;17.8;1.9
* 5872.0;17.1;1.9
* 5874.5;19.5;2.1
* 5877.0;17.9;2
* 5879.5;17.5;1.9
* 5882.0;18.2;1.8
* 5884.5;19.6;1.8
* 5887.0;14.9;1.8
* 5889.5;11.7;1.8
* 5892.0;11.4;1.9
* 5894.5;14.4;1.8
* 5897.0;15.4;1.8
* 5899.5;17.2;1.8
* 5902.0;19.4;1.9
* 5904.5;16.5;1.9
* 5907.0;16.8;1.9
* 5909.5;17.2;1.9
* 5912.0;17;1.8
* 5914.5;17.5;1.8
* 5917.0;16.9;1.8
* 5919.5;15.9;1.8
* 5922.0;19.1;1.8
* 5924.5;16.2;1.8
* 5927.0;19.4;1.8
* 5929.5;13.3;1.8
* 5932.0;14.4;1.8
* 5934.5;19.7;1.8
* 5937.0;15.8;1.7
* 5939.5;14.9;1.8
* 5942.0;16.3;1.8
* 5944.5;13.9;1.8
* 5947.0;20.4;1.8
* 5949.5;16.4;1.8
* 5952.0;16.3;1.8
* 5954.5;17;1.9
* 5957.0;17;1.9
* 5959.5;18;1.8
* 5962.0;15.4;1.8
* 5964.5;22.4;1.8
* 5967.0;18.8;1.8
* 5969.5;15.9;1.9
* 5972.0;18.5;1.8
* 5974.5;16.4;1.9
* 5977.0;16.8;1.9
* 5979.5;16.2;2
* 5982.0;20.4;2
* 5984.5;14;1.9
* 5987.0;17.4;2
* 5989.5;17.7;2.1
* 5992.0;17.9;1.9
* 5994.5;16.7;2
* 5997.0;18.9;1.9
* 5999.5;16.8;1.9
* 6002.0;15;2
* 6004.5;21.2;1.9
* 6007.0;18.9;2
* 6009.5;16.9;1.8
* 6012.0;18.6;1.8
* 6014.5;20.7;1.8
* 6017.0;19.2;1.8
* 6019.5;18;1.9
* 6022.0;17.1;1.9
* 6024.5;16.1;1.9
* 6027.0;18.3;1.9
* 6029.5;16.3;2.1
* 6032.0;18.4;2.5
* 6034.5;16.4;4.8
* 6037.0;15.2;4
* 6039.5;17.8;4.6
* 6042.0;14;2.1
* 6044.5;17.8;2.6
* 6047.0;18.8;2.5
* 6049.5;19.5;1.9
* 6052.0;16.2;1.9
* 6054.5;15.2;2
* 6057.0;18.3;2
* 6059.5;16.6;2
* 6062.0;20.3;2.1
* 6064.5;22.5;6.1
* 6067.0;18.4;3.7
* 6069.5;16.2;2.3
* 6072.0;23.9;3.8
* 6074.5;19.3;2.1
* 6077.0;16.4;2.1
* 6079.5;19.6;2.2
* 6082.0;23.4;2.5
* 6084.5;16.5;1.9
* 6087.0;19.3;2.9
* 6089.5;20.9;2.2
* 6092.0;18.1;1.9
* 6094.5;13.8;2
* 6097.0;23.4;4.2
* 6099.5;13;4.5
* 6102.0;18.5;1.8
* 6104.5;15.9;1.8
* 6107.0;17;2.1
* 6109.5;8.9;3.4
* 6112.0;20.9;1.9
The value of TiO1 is 0.07 mag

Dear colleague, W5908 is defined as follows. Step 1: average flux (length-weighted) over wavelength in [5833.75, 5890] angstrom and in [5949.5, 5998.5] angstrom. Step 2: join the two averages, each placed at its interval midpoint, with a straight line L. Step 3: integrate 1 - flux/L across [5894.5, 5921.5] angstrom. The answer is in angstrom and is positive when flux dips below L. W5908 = 0.6 angstrom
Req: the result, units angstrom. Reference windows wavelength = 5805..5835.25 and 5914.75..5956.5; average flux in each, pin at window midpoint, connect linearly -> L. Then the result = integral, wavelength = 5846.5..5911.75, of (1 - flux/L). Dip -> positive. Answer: 2.7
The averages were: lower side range 18.3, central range 16.7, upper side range 16.6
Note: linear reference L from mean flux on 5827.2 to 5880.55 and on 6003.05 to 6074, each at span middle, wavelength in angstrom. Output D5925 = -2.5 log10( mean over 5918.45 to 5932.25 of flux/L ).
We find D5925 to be 0.08 mag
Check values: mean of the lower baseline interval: 17.5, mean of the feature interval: 16.5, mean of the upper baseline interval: 18.1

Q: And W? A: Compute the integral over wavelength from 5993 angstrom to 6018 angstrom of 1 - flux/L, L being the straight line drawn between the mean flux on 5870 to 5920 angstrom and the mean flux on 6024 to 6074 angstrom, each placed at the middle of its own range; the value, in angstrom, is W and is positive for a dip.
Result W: -1.1 angstrom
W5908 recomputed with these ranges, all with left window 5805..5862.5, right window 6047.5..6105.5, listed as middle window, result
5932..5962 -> 2.21 angstrom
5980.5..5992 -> 0.49 angstrom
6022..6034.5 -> 0.79 angstrom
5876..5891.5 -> 1.27 angstrom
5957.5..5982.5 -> 0.48 angstrom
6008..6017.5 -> -0.28 angstrom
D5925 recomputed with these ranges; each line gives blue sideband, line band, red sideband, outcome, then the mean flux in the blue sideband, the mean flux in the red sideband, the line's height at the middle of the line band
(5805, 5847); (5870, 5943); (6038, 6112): 0.09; 18.1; 18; 18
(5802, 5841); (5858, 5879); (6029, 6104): 0.03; 18.1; 18.1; 18.1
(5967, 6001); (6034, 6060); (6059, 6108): 0.08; 17.2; 18.7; 18.2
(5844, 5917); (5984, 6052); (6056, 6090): 0.06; 16.8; 19.4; 18.6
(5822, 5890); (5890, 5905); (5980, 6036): 0.14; 17.4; 17.7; 17.5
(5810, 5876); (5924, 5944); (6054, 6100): 0.13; 17.7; 18.8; 18.2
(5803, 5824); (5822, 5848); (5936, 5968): 0.00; 18.3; 17.1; 18.1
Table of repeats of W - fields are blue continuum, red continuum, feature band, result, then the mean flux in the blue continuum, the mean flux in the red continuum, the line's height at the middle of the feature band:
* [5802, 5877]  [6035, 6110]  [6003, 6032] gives -0.67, 17.8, 17.9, 17.9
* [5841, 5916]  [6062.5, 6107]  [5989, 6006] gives 0.18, 16.9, 18.7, 18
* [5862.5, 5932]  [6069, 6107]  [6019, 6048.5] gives 1.67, 16.8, 18.5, 18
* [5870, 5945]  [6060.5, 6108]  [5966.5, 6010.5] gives 0.27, 16.5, 18.8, 17.6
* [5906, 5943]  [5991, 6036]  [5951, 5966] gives -0.51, 16.7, 17.8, 17.1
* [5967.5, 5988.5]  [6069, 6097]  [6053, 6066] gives 0.09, 17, 19.1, 18.7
